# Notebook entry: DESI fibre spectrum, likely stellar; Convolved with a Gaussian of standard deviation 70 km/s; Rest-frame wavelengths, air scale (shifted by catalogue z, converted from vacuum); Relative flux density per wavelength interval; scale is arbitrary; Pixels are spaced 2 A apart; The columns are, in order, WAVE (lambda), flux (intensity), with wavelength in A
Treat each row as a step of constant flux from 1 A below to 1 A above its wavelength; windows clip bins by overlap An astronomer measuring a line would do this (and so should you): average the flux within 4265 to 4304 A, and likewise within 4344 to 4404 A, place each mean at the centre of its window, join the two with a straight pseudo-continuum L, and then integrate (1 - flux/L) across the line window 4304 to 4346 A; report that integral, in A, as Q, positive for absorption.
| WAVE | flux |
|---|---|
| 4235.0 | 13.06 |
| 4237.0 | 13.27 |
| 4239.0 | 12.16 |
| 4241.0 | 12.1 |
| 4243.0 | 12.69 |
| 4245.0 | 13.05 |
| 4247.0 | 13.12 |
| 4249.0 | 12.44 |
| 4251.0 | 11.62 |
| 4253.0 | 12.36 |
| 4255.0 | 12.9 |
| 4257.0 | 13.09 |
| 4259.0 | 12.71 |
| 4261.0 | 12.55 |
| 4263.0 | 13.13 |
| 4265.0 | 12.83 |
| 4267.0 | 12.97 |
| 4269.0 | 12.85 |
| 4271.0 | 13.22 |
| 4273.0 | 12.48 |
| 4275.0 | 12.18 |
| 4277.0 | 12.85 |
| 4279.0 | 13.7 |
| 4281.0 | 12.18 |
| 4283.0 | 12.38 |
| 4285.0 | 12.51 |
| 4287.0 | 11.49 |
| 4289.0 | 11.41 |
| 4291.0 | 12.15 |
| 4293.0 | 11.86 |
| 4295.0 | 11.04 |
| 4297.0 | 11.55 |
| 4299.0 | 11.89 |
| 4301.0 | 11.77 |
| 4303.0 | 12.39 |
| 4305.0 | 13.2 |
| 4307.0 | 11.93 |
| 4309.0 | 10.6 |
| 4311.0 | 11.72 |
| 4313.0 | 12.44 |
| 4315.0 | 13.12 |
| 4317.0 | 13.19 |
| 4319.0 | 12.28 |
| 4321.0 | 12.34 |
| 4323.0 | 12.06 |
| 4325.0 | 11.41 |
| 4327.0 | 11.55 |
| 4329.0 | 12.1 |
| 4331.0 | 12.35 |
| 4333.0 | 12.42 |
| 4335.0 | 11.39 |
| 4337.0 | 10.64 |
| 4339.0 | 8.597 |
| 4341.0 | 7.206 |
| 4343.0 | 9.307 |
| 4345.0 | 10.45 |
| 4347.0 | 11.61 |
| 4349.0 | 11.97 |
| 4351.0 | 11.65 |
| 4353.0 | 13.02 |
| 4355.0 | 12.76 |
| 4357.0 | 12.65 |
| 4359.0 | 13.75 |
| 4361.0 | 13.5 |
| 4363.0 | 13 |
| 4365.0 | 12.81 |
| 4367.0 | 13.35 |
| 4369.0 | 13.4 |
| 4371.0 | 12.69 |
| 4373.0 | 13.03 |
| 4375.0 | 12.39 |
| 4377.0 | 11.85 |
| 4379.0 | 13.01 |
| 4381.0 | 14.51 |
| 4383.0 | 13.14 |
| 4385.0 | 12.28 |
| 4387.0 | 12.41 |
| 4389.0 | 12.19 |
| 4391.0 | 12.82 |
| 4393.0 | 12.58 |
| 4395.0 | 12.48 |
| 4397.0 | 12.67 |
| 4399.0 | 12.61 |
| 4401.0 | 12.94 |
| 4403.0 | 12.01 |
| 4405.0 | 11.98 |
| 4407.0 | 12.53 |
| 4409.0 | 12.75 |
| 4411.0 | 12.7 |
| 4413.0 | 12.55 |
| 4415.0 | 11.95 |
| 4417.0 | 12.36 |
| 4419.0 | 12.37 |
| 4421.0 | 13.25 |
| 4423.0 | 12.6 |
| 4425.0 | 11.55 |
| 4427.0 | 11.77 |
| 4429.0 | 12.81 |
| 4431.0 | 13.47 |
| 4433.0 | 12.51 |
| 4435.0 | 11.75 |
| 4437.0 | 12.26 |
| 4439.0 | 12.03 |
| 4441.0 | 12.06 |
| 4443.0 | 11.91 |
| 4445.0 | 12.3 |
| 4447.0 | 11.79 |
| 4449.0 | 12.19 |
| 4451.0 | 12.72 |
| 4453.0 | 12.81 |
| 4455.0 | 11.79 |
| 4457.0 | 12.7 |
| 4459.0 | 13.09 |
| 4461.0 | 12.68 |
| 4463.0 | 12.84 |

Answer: 3.4 A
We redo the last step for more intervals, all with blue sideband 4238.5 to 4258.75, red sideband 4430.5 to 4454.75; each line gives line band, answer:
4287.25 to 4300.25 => 0.9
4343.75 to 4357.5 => 0.5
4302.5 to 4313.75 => 0.4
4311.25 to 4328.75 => 0.3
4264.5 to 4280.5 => -0.4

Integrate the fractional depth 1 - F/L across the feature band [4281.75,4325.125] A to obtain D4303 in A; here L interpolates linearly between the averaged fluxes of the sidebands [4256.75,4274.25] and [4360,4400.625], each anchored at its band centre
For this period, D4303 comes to 2.7 A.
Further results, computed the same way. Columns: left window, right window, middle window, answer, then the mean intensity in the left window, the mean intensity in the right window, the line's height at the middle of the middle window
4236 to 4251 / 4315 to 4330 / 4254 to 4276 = -0.5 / 12.6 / 12.2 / 12.5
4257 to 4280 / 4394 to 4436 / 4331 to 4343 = 2.4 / 12.9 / 12.5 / 12.7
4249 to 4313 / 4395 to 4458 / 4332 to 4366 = 2.1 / 12.3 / 12.4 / 12.3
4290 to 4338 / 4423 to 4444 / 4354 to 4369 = -1.3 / 12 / 12.2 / 12.1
